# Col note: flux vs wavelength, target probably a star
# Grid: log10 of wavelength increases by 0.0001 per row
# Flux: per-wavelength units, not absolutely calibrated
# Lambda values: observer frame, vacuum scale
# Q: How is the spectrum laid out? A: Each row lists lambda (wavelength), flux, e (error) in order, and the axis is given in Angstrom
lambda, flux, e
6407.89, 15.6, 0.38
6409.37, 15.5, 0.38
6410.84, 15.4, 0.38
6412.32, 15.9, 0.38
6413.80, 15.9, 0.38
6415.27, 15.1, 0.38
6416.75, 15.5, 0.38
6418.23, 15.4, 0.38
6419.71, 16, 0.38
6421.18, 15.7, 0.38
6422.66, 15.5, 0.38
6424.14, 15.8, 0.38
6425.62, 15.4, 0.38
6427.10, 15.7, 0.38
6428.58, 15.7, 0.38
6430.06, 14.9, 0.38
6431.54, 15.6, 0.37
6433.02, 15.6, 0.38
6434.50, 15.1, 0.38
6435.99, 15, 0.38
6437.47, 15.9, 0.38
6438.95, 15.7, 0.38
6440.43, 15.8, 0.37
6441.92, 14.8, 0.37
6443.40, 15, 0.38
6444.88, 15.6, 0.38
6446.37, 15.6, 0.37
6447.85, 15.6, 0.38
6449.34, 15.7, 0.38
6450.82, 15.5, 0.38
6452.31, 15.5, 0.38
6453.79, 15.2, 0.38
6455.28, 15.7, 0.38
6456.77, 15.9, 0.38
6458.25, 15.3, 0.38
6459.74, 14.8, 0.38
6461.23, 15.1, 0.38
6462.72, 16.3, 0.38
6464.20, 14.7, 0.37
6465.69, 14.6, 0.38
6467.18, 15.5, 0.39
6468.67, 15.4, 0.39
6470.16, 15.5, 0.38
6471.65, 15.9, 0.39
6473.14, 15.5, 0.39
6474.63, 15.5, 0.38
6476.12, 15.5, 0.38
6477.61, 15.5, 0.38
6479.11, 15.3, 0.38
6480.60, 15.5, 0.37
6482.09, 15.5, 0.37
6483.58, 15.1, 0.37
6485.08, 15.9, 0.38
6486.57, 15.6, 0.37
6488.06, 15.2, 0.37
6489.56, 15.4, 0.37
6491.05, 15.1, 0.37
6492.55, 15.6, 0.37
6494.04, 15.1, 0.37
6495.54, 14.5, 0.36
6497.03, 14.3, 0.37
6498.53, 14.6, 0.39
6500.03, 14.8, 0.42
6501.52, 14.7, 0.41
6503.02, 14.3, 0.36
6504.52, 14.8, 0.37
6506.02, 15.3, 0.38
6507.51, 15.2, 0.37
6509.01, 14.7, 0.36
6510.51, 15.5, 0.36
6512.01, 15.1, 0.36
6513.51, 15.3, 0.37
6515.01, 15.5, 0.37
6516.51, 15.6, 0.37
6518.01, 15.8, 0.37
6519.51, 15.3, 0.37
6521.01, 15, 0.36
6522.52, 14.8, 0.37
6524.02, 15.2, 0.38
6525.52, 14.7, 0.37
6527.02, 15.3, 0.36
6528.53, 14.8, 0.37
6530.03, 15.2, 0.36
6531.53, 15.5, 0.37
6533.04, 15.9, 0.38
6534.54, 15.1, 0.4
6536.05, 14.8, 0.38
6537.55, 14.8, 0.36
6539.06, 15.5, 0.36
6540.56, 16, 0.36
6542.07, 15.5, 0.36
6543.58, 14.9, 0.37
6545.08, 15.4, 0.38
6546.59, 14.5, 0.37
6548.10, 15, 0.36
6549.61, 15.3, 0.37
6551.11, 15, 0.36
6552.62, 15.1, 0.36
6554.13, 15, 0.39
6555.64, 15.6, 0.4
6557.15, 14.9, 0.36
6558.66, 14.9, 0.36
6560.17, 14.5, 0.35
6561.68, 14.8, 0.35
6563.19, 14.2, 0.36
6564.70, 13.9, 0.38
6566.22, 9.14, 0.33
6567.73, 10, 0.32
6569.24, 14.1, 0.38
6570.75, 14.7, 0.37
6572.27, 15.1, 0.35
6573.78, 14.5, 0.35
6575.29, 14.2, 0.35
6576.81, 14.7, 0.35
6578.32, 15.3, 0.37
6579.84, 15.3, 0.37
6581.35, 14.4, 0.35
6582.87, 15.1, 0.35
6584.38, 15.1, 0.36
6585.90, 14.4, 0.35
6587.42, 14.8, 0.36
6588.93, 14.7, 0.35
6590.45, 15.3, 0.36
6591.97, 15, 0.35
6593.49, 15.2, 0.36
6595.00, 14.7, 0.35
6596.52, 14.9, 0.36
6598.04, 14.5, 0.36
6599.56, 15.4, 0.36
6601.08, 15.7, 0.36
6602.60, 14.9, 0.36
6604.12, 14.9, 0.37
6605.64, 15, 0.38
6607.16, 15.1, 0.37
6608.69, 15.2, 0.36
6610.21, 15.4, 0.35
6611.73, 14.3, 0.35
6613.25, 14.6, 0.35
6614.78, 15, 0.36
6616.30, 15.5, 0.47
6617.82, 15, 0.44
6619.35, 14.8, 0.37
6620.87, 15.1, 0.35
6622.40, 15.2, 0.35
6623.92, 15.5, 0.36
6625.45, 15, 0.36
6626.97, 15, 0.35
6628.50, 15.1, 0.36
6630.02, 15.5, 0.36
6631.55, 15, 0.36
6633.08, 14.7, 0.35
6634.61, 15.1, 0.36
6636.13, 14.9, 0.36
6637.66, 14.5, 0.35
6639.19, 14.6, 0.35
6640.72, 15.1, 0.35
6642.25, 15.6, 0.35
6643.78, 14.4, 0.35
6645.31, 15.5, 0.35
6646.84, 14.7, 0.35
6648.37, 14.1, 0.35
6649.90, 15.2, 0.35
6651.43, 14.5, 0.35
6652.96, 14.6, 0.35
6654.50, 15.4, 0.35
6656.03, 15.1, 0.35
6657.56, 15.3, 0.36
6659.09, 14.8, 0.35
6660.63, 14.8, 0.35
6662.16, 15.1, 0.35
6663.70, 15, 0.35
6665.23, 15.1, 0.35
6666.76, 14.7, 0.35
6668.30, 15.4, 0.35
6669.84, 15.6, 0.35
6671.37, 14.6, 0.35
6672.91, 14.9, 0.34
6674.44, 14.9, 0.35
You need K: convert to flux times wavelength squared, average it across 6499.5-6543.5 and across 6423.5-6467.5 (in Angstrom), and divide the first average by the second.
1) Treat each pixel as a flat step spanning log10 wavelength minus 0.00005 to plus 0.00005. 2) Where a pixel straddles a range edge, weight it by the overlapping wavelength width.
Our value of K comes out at 1.01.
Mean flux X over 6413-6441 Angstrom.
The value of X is 15.5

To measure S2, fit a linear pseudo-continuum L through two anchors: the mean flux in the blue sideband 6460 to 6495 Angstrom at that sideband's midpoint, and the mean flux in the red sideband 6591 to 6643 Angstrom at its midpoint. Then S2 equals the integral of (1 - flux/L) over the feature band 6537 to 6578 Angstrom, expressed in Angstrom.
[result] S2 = 1.86 Angstrom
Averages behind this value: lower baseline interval 15.4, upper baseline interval 15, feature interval 14.5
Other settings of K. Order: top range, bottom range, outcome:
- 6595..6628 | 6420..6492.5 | 1.02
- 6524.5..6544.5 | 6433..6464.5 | 1.01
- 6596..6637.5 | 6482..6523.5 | 1.03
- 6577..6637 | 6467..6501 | 1.02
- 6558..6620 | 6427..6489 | 0.98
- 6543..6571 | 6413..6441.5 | 0.95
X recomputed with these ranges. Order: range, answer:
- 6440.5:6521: 15.3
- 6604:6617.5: 15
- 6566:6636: 14.8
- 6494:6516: 14.9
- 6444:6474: 15.4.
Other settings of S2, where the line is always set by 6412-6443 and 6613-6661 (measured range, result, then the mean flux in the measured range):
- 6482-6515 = 0.6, 15.1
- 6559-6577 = 1.8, 13.6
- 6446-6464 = -0.1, 15.5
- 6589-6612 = 0.0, 15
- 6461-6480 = 0.0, 15.4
